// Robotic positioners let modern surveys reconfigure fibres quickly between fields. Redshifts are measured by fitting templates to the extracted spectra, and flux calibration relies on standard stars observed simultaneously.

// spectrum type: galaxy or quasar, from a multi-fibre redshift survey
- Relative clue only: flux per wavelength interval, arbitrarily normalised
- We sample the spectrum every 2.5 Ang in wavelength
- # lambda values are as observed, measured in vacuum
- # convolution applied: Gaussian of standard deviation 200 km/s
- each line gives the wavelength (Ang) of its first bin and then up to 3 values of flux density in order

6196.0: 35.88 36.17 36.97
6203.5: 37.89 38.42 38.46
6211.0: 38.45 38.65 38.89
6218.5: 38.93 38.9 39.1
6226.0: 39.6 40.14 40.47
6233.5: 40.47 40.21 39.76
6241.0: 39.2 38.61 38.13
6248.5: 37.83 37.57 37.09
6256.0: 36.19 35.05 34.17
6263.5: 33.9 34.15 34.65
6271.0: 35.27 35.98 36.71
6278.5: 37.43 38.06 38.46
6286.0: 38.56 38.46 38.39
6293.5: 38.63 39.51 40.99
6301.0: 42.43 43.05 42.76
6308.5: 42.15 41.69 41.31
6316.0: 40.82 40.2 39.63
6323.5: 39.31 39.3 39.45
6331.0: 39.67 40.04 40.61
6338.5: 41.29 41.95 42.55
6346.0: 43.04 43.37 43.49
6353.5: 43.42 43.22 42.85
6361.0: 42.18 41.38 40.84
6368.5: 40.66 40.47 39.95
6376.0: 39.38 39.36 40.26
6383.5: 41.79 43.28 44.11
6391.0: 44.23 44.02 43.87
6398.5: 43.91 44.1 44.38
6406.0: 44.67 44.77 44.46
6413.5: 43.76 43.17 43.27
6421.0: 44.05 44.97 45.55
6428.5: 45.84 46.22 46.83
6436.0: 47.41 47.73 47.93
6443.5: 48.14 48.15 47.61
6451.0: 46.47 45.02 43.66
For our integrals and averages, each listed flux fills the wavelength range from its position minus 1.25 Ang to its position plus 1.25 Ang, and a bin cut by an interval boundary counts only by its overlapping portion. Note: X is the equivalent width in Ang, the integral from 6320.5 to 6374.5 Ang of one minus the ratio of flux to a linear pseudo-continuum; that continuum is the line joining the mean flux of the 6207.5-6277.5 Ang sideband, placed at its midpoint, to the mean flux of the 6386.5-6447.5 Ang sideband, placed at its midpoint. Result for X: 1.2 Ang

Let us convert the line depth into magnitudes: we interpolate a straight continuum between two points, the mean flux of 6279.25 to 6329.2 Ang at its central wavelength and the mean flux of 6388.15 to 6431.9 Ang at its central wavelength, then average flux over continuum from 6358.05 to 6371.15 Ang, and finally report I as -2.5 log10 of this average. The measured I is 0.03 mag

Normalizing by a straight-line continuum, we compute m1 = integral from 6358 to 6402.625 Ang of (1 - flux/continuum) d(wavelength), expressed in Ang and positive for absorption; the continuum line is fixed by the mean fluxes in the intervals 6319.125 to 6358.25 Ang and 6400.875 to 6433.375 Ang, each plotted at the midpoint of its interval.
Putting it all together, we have 1.1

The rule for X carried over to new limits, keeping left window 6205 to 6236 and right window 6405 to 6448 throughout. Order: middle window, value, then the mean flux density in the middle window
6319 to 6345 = 1.4 Ang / 40.4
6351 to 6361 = 0.1 Ang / 43.1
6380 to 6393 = 0.5 Ang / 42.9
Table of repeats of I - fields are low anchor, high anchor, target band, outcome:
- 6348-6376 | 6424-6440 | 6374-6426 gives 0.03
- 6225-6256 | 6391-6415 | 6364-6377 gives 0.07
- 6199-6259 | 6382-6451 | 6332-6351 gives 0.02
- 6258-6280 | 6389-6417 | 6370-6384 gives 0.06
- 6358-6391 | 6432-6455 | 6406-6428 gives 0.02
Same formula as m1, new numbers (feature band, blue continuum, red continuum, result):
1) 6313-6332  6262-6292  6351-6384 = -0.5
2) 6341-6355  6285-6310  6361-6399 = -0.6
